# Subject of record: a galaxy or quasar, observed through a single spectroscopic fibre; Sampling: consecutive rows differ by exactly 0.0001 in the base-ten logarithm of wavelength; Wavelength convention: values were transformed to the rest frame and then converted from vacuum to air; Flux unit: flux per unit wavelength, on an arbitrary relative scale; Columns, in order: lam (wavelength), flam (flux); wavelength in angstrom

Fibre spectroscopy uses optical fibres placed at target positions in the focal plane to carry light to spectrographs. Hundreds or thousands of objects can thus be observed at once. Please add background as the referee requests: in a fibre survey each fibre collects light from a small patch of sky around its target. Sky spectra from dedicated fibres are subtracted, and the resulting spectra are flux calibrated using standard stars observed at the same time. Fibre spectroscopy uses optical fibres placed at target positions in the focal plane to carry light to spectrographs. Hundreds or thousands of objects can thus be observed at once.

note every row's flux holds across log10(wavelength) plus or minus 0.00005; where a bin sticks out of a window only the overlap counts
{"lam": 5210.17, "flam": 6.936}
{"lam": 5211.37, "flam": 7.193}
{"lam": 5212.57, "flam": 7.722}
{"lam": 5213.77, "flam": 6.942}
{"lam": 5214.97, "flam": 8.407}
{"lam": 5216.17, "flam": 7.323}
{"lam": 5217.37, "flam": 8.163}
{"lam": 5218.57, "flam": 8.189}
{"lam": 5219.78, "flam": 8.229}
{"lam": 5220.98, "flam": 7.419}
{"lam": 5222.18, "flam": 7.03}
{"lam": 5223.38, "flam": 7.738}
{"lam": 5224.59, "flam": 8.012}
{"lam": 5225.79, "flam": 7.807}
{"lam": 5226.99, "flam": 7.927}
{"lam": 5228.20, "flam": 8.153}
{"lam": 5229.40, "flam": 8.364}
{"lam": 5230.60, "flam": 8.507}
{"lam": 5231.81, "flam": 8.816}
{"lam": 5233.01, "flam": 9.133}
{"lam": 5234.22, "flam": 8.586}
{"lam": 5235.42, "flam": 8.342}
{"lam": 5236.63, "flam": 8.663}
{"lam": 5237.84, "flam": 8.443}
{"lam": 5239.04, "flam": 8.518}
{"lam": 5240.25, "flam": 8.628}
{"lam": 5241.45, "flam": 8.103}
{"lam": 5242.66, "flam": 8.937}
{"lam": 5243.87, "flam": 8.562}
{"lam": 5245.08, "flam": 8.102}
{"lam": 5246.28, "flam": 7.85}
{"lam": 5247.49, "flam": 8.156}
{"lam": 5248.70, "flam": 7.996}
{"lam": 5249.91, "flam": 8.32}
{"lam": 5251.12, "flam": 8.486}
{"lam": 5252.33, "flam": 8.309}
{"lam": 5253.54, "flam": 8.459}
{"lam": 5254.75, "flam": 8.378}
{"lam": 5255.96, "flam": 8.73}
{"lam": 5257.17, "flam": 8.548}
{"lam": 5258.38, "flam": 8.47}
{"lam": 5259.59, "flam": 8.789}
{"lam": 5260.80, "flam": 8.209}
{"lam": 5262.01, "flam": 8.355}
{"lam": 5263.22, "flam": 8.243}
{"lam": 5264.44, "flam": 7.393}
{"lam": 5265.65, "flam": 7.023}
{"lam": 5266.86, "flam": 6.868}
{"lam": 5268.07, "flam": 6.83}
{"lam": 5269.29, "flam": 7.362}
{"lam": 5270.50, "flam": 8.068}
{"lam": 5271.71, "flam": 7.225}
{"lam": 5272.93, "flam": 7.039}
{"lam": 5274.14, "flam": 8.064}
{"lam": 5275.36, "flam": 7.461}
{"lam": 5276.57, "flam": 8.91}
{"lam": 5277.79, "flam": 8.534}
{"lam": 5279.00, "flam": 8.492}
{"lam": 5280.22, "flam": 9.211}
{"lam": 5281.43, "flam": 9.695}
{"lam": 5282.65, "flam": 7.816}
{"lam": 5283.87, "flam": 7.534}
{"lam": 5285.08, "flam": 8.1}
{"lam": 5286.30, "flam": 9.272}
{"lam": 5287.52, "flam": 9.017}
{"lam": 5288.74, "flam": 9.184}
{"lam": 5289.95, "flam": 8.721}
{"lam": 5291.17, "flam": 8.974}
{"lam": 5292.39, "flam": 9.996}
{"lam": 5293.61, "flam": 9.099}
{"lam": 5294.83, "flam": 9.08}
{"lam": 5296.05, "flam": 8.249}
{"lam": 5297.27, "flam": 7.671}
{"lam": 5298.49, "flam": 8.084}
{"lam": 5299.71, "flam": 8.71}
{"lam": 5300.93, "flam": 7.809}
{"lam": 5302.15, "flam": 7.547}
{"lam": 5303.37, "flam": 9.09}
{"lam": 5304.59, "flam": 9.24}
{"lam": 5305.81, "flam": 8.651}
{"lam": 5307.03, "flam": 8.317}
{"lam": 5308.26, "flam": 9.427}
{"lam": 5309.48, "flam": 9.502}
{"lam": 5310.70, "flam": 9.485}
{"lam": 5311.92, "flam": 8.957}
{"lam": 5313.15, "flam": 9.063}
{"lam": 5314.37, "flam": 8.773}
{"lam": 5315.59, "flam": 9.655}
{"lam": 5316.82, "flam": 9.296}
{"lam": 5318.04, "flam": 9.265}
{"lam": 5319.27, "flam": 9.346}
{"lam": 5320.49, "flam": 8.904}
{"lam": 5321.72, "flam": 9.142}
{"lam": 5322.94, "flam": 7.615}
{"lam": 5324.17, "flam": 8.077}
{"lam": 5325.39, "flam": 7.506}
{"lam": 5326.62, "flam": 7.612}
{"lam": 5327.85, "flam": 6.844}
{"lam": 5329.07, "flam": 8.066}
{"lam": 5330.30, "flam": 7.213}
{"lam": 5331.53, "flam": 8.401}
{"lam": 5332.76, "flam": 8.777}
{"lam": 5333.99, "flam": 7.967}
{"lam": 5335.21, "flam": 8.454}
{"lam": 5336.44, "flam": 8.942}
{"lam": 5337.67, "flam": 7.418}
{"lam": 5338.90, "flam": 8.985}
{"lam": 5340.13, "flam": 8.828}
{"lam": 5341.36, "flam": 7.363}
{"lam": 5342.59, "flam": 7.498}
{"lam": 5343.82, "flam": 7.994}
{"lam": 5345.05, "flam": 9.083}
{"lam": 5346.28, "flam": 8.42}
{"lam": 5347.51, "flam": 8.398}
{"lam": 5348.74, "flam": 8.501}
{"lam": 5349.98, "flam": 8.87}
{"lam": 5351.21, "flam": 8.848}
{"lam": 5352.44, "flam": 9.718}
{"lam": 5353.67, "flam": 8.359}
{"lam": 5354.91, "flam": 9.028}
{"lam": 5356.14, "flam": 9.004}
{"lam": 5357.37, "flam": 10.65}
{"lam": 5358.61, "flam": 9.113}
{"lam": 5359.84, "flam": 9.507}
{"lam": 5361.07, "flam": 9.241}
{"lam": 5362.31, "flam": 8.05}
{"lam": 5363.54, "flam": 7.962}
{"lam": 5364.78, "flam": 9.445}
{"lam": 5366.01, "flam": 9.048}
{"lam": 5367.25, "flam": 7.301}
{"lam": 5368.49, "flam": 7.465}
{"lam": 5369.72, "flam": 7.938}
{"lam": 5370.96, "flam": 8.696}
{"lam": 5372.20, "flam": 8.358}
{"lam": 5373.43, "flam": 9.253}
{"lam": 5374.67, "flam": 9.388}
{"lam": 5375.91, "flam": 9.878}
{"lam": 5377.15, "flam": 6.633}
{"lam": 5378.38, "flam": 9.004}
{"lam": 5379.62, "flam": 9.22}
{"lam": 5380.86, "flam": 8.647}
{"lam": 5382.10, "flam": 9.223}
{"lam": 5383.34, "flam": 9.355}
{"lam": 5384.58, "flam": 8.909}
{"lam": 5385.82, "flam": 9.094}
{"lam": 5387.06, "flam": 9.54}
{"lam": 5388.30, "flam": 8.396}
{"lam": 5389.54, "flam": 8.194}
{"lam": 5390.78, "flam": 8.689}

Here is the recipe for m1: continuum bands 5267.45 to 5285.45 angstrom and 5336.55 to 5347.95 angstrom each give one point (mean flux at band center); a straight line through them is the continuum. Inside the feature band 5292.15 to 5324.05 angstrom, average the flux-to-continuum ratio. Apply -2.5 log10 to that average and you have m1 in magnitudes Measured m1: -0.09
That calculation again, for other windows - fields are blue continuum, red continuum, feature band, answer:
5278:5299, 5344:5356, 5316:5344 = 0.06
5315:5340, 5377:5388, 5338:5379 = 0.00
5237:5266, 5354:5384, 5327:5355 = 0.05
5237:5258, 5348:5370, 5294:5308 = 0.02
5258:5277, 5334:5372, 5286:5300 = -0.11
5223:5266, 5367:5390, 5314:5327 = -0.02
